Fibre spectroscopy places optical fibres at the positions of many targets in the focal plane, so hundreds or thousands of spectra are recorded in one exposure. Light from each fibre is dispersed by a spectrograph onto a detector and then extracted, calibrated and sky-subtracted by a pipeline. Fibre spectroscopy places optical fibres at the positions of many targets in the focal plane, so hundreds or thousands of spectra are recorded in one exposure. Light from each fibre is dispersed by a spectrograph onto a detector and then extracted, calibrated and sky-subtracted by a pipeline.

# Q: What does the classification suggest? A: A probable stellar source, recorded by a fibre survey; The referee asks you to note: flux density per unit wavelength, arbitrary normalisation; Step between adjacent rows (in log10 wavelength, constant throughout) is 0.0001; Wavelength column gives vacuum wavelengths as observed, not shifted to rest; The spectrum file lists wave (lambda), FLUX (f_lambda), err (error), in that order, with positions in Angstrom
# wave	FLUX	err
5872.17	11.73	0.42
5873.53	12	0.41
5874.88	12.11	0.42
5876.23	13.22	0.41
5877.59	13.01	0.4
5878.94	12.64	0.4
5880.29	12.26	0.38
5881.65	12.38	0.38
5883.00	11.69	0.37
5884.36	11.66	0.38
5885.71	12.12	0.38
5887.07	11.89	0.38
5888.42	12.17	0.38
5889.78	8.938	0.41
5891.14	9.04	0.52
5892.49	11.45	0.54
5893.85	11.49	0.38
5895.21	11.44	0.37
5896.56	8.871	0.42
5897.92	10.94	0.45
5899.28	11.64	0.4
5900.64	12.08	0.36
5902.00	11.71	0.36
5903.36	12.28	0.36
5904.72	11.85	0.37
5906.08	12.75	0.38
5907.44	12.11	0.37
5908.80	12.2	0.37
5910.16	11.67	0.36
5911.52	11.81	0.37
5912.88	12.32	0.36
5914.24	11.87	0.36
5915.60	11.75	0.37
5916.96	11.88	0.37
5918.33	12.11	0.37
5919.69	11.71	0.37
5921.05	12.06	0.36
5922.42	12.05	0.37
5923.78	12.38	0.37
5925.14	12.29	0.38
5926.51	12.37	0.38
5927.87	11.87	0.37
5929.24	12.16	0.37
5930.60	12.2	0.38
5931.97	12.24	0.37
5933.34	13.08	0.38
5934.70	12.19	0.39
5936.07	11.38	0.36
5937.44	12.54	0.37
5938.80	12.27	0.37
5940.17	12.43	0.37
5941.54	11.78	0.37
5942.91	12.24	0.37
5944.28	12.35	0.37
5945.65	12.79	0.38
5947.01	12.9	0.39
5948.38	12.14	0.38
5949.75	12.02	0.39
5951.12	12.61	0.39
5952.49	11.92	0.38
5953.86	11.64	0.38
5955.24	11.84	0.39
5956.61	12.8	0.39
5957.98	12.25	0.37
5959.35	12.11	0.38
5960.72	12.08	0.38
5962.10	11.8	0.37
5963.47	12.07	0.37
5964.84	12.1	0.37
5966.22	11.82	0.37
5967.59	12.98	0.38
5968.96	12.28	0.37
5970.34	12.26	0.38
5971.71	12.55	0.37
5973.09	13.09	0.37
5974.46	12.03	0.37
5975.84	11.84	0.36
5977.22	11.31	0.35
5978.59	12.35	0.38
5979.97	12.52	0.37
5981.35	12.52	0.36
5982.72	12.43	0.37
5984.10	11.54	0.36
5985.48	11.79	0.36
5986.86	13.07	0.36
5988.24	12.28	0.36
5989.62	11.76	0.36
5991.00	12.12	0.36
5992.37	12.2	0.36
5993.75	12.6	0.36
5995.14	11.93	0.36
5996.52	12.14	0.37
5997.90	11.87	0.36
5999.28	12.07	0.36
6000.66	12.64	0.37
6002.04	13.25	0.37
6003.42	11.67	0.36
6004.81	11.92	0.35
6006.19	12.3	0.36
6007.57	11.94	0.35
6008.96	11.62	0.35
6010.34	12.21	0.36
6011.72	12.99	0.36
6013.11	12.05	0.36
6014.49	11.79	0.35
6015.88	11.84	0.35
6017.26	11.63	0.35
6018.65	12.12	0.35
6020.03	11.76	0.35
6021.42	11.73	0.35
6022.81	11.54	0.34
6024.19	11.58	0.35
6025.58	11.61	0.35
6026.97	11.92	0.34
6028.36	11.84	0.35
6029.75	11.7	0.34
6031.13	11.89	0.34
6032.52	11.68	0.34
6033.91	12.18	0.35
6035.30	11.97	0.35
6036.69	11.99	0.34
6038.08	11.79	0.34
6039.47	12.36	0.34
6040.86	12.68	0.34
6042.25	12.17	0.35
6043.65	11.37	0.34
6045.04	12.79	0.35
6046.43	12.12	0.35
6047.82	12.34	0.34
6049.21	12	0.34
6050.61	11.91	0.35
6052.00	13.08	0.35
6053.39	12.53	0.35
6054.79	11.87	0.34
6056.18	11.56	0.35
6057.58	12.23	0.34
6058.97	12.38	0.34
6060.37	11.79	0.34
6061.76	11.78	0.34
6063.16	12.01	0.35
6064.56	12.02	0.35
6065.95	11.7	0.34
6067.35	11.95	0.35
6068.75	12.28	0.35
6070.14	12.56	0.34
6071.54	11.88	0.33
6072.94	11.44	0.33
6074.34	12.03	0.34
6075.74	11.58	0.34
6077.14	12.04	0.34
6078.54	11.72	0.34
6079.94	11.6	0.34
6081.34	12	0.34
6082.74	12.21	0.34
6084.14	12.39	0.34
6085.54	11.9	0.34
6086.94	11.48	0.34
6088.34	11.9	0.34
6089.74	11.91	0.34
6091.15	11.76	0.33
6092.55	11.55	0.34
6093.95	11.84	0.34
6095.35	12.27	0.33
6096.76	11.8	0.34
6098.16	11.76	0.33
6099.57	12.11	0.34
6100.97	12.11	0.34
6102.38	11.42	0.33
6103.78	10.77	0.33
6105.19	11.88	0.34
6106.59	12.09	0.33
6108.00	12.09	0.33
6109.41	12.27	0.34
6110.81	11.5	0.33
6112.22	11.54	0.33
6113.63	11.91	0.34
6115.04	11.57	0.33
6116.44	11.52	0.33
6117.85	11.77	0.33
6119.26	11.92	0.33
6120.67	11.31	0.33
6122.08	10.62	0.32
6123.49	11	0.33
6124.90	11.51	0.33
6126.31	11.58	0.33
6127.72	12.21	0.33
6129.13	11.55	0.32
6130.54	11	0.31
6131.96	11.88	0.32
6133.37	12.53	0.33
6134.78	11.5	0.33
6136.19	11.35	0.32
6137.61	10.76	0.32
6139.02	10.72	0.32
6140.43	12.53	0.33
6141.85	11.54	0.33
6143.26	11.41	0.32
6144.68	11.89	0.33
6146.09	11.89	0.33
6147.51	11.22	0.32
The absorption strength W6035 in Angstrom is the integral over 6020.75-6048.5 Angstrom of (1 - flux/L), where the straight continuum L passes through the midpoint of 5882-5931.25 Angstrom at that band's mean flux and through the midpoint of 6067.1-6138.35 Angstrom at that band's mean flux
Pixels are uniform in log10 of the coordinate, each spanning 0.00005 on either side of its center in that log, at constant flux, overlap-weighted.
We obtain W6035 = -0.6 Angstrom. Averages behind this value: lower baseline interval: 11.7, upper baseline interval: 11.7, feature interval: 12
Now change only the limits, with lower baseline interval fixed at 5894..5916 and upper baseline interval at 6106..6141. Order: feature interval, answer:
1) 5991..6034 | -1.30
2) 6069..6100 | -0.74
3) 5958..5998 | -1.80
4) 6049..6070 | -0.82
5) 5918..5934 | -0.71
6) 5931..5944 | -0.62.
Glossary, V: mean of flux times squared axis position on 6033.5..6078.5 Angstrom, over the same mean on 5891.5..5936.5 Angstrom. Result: 1.1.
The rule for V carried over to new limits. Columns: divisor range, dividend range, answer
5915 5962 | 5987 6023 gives 1.02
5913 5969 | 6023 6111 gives 1.02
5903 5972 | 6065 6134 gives 1.02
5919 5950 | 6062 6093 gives 1.02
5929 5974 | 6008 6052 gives 1.00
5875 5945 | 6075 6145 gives 1.05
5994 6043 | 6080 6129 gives 1.01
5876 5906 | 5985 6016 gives 1.09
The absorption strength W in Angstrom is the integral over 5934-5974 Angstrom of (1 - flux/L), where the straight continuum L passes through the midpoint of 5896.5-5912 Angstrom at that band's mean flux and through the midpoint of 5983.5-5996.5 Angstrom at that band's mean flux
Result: -0.89 Angstrom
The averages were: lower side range 11.8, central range 12.3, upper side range 12.1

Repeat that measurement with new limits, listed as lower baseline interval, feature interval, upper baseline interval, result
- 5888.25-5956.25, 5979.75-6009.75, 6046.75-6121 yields -0.7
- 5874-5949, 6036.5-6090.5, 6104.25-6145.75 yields -1.5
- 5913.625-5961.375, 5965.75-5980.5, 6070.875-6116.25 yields -0.2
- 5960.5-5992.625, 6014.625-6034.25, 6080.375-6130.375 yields 0.4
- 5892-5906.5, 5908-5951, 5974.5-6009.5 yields -1.8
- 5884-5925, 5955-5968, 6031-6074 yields -0.4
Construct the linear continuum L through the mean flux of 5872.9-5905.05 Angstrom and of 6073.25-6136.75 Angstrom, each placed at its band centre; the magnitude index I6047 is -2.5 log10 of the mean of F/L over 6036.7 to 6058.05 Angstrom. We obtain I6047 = -0.04 mag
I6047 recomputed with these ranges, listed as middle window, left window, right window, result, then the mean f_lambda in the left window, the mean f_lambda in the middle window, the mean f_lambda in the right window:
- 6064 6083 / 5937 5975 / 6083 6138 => -0.008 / 12.3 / 11.9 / 11.7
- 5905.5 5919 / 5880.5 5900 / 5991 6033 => -0.069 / 11.1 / 12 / 12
